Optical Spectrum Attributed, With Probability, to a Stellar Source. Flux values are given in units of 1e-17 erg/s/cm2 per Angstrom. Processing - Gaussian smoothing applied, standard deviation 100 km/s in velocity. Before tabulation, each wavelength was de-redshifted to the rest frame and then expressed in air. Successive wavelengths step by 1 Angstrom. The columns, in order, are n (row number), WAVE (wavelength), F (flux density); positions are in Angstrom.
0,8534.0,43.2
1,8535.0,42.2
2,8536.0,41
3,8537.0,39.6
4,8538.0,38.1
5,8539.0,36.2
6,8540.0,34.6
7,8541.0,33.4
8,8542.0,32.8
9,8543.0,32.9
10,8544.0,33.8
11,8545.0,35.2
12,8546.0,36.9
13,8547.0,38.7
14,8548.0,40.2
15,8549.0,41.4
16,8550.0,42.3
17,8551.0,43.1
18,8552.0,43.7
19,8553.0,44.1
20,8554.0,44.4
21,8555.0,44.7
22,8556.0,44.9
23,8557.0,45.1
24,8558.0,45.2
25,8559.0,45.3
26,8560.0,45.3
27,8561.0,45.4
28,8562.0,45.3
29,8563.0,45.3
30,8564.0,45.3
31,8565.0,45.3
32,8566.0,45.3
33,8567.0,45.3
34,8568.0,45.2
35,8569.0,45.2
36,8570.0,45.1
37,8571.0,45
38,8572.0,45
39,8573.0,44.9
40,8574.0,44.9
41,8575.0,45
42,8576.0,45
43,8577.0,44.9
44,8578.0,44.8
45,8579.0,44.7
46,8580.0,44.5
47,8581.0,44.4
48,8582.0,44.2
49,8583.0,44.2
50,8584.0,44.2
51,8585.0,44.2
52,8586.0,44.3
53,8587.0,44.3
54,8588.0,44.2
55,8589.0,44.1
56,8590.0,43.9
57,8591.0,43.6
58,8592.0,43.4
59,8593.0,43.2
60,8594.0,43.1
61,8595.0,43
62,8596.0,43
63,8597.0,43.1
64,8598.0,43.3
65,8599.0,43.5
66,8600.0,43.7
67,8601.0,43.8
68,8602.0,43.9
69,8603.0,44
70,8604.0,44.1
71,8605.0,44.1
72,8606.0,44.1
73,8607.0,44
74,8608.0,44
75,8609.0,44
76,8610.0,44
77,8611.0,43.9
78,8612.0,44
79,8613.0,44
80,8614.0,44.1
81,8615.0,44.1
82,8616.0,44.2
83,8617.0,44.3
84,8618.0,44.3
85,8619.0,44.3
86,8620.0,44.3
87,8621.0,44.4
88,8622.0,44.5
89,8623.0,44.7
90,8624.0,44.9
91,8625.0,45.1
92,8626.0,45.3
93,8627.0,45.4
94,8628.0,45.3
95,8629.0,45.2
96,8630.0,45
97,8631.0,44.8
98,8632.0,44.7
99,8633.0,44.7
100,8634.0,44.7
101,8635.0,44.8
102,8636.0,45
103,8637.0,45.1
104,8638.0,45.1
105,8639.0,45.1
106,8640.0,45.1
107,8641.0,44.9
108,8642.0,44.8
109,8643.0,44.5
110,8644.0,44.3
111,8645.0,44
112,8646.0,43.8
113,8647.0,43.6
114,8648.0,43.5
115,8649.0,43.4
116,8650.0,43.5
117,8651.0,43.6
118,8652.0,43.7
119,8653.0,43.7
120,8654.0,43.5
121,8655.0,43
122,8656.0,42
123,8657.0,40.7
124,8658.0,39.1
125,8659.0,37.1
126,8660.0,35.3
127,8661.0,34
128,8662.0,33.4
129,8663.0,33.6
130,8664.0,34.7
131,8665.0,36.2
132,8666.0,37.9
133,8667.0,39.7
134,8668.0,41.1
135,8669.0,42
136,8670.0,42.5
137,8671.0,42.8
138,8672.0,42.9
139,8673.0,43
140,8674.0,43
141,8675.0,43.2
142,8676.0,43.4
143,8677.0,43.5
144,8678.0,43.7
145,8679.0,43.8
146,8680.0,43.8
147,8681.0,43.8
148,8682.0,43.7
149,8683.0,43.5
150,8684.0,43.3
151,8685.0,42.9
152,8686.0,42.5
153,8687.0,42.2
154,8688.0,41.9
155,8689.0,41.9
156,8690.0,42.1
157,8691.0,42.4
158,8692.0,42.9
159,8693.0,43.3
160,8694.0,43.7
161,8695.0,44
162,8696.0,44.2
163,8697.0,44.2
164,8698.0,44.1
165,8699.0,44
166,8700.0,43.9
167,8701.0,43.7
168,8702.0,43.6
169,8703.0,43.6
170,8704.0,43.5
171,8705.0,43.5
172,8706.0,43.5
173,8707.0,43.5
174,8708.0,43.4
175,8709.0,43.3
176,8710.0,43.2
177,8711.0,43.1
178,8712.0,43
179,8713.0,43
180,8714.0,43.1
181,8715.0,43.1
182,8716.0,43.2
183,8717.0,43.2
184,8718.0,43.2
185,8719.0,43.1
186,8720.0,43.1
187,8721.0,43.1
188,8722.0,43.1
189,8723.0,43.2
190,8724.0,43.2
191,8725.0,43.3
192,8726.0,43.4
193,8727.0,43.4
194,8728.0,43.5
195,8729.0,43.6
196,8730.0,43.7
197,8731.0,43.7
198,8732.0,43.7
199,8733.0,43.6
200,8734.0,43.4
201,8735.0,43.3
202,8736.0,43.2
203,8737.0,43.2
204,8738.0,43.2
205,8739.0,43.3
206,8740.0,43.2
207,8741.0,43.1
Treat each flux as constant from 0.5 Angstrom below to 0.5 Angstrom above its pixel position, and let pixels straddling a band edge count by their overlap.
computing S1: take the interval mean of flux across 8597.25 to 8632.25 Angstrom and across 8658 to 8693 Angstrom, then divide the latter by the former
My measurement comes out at 0.9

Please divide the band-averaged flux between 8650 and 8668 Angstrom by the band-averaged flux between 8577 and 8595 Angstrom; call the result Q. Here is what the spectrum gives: 0.9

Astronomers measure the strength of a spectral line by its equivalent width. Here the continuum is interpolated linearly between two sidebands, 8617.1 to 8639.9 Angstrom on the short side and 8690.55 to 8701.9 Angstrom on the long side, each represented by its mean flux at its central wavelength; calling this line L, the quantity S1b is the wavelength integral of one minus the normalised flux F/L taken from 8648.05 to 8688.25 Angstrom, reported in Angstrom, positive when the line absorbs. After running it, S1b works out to 2.6 Angstrom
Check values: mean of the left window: 44.8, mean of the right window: 43.7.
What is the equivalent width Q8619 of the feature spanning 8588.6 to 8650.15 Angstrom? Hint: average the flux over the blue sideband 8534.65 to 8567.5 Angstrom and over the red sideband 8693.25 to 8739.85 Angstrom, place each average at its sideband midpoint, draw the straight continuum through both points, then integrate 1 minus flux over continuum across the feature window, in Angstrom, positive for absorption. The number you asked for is -3.0 Angstrom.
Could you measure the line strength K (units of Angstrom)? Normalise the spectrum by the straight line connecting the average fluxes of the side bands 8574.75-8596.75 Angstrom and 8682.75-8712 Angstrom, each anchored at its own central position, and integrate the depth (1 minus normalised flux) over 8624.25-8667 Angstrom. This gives 1.21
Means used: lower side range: 44.1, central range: 42.4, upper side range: 43.3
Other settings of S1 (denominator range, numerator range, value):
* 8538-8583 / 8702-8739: 1.02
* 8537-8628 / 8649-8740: 0.98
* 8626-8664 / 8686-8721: 1.01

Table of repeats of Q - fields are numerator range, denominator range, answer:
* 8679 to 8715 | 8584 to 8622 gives 0.99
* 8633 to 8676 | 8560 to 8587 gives 0.93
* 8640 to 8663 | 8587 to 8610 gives 0.95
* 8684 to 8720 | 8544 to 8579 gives 0.99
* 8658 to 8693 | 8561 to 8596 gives 0.92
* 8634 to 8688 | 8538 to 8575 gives 1.00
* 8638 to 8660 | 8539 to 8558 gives 1.09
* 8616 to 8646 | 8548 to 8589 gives 1.00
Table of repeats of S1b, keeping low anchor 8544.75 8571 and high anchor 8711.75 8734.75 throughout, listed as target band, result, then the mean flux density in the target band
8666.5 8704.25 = 0.3 Angstrom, 43.1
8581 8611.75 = -0.2 Angstrom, 43.8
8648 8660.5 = 0.5 Angstrom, 41.6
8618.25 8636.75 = -0.6 Angstrom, 44.8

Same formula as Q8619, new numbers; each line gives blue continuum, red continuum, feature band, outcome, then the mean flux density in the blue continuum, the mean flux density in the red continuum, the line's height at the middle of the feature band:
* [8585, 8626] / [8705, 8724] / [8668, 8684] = 0.11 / 44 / 43.2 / 43.5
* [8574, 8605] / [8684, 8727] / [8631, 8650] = -0.36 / 44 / 43.2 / 43.7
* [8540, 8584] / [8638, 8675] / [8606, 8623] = -0.84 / 42.9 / 41.4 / 42.1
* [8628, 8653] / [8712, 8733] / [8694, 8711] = -0.04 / 44.5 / 43.3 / 43.6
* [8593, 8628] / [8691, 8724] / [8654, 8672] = 2.03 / 44.1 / 43.4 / 43.7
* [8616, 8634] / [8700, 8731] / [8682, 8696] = 0.27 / 44.8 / 43.3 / 43.7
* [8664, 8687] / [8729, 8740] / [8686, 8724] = -0.37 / 42.2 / 43.4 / 42.8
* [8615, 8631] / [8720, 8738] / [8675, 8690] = 0.30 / 44.7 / 43.4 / 44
